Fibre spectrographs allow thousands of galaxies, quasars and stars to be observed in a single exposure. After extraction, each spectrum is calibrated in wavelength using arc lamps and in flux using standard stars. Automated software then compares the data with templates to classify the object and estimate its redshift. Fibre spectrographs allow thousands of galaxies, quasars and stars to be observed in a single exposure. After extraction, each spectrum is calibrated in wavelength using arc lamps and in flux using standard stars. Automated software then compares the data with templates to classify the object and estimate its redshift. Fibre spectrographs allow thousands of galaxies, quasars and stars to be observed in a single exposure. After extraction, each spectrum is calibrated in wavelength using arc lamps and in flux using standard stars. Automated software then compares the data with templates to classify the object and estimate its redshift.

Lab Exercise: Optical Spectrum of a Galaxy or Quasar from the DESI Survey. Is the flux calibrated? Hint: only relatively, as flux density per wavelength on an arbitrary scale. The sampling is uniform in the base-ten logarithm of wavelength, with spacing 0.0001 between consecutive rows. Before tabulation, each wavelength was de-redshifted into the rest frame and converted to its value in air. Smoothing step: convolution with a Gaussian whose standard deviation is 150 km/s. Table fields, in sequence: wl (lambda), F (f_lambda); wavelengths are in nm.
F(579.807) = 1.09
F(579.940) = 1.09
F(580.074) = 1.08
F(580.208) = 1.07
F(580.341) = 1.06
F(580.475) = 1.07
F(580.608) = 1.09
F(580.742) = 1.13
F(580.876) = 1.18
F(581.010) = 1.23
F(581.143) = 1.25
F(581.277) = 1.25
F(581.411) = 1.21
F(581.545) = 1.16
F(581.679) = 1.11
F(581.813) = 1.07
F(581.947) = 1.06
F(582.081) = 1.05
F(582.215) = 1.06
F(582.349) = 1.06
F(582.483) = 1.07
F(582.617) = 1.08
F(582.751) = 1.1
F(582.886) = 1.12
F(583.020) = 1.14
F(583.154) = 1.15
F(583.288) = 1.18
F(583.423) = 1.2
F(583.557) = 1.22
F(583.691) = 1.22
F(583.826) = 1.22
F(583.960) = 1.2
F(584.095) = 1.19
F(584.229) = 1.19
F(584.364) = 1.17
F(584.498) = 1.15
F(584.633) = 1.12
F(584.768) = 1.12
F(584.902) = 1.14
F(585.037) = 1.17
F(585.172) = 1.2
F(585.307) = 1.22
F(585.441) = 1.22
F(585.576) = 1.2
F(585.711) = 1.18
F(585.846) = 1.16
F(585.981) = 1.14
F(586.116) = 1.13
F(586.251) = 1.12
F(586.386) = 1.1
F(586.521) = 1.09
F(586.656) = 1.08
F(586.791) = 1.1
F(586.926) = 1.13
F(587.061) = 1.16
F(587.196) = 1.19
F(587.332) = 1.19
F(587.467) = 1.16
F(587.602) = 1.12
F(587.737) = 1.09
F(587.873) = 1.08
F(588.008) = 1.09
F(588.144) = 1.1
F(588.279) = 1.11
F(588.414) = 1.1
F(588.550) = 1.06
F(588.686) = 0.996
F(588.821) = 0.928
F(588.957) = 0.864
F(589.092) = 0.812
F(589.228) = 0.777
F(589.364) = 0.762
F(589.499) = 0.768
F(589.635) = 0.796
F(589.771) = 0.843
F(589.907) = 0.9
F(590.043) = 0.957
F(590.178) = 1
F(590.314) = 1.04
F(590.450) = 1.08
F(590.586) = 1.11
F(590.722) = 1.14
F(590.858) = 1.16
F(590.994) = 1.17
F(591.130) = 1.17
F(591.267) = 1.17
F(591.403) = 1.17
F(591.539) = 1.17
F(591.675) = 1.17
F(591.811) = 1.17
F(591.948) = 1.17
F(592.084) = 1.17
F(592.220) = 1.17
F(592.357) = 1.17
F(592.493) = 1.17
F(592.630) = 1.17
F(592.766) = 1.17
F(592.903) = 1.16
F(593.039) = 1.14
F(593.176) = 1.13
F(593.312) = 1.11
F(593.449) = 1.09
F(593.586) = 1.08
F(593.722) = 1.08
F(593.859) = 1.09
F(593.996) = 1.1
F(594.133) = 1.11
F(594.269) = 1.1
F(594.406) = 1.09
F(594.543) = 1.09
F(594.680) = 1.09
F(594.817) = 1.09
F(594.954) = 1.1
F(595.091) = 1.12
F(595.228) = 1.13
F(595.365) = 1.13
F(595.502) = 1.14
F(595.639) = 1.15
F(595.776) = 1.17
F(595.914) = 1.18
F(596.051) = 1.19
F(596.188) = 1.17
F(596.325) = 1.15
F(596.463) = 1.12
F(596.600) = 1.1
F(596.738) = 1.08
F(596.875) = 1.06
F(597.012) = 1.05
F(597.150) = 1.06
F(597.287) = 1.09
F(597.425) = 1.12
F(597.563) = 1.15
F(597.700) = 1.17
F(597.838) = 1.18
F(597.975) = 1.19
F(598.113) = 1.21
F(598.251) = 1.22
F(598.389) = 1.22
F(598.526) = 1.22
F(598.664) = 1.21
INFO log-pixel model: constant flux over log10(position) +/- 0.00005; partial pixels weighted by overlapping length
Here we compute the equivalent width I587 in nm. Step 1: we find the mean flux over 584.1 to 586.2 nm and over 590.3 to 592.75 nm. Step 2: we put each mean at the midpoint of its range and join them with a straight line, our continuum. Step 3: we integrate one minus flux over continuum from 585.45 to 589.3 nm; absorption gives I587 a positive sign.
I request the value 0.27 nm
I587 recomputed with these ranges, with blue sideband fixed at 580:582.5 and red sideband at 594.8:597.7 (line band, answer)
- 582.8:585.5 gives -0.13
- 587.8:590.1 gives 0.38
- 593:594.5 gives 0.03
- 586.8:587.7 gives -0.02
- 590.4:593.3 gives -0.09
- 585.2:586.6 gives -0.04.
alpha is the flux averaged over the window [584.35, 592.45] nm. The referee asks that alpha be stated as 1.09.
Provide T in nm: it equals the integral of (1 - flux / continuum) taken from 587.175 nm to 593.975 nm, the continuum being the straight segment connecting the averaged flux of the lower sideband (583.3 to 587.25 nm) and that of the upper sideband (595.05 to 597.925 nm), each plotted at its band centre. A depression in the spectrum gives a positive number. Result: 0.46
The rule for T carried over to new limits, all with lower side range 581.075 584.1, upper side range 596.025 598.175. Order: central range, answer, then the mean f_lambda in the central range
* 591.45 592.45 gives -0.03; 1.17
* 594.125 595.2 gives 0.03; 1.1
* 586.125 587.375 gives 0.01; 1.13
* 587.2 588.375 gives 0.02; 1.12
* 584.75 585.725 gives -0.04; 1.18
